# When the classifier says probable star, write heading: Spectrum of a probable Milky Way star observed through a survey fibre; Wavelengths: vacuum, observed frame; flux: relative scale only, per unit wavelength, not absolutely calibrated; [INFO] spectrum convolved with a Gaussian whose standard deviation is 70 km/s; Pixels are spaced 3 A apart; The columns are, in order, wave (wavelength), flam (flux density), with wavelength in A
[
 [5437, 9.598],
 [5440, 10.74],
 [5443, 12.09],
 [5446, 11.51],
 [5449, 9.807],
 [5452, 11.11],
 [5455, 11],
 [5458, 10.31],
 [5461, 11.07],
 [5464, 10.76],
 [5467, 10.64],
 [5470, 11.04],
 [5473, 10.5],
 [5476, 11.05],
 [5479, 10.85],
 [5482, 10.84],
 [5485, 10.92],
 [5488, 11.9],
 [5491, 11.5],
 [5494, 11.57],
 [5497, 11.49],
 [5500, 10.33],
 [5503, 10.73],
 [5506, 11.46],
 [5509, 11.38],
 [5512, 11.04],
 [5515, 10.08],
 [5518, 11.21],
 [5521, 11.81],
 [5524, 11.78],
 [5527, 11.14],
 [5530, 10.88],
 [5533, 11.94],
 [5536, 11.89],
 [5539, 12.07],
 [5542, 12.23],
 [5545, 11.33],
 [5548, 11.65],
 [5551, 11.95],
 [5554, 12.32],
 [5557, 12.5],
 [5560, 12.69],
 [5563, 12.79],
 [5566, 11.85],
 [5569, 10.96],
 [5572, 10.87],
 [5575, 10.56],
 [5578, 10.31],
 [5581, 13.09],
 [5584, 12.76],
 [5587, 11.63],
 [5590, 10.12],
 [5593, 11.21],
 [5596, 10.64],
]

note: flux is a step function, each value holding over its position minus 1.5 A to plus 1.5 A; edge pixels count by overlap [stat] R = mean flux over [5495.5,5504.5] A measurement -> 10.9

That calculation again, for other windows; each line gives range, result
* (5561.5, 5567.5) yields 12.3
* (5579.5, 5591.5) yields 11.9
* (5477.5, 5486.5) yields 10.9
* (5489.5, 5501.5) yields 11.2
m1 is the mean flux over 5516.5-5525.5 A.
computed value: 11.6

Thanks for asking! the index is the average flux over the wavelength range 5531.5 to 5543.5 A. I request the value 12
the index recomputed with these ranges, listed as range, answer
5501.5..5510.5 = 11.2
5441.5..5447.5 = 11.8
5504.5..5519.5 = 11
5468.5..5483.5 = 10.9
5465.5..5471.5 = 10.8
